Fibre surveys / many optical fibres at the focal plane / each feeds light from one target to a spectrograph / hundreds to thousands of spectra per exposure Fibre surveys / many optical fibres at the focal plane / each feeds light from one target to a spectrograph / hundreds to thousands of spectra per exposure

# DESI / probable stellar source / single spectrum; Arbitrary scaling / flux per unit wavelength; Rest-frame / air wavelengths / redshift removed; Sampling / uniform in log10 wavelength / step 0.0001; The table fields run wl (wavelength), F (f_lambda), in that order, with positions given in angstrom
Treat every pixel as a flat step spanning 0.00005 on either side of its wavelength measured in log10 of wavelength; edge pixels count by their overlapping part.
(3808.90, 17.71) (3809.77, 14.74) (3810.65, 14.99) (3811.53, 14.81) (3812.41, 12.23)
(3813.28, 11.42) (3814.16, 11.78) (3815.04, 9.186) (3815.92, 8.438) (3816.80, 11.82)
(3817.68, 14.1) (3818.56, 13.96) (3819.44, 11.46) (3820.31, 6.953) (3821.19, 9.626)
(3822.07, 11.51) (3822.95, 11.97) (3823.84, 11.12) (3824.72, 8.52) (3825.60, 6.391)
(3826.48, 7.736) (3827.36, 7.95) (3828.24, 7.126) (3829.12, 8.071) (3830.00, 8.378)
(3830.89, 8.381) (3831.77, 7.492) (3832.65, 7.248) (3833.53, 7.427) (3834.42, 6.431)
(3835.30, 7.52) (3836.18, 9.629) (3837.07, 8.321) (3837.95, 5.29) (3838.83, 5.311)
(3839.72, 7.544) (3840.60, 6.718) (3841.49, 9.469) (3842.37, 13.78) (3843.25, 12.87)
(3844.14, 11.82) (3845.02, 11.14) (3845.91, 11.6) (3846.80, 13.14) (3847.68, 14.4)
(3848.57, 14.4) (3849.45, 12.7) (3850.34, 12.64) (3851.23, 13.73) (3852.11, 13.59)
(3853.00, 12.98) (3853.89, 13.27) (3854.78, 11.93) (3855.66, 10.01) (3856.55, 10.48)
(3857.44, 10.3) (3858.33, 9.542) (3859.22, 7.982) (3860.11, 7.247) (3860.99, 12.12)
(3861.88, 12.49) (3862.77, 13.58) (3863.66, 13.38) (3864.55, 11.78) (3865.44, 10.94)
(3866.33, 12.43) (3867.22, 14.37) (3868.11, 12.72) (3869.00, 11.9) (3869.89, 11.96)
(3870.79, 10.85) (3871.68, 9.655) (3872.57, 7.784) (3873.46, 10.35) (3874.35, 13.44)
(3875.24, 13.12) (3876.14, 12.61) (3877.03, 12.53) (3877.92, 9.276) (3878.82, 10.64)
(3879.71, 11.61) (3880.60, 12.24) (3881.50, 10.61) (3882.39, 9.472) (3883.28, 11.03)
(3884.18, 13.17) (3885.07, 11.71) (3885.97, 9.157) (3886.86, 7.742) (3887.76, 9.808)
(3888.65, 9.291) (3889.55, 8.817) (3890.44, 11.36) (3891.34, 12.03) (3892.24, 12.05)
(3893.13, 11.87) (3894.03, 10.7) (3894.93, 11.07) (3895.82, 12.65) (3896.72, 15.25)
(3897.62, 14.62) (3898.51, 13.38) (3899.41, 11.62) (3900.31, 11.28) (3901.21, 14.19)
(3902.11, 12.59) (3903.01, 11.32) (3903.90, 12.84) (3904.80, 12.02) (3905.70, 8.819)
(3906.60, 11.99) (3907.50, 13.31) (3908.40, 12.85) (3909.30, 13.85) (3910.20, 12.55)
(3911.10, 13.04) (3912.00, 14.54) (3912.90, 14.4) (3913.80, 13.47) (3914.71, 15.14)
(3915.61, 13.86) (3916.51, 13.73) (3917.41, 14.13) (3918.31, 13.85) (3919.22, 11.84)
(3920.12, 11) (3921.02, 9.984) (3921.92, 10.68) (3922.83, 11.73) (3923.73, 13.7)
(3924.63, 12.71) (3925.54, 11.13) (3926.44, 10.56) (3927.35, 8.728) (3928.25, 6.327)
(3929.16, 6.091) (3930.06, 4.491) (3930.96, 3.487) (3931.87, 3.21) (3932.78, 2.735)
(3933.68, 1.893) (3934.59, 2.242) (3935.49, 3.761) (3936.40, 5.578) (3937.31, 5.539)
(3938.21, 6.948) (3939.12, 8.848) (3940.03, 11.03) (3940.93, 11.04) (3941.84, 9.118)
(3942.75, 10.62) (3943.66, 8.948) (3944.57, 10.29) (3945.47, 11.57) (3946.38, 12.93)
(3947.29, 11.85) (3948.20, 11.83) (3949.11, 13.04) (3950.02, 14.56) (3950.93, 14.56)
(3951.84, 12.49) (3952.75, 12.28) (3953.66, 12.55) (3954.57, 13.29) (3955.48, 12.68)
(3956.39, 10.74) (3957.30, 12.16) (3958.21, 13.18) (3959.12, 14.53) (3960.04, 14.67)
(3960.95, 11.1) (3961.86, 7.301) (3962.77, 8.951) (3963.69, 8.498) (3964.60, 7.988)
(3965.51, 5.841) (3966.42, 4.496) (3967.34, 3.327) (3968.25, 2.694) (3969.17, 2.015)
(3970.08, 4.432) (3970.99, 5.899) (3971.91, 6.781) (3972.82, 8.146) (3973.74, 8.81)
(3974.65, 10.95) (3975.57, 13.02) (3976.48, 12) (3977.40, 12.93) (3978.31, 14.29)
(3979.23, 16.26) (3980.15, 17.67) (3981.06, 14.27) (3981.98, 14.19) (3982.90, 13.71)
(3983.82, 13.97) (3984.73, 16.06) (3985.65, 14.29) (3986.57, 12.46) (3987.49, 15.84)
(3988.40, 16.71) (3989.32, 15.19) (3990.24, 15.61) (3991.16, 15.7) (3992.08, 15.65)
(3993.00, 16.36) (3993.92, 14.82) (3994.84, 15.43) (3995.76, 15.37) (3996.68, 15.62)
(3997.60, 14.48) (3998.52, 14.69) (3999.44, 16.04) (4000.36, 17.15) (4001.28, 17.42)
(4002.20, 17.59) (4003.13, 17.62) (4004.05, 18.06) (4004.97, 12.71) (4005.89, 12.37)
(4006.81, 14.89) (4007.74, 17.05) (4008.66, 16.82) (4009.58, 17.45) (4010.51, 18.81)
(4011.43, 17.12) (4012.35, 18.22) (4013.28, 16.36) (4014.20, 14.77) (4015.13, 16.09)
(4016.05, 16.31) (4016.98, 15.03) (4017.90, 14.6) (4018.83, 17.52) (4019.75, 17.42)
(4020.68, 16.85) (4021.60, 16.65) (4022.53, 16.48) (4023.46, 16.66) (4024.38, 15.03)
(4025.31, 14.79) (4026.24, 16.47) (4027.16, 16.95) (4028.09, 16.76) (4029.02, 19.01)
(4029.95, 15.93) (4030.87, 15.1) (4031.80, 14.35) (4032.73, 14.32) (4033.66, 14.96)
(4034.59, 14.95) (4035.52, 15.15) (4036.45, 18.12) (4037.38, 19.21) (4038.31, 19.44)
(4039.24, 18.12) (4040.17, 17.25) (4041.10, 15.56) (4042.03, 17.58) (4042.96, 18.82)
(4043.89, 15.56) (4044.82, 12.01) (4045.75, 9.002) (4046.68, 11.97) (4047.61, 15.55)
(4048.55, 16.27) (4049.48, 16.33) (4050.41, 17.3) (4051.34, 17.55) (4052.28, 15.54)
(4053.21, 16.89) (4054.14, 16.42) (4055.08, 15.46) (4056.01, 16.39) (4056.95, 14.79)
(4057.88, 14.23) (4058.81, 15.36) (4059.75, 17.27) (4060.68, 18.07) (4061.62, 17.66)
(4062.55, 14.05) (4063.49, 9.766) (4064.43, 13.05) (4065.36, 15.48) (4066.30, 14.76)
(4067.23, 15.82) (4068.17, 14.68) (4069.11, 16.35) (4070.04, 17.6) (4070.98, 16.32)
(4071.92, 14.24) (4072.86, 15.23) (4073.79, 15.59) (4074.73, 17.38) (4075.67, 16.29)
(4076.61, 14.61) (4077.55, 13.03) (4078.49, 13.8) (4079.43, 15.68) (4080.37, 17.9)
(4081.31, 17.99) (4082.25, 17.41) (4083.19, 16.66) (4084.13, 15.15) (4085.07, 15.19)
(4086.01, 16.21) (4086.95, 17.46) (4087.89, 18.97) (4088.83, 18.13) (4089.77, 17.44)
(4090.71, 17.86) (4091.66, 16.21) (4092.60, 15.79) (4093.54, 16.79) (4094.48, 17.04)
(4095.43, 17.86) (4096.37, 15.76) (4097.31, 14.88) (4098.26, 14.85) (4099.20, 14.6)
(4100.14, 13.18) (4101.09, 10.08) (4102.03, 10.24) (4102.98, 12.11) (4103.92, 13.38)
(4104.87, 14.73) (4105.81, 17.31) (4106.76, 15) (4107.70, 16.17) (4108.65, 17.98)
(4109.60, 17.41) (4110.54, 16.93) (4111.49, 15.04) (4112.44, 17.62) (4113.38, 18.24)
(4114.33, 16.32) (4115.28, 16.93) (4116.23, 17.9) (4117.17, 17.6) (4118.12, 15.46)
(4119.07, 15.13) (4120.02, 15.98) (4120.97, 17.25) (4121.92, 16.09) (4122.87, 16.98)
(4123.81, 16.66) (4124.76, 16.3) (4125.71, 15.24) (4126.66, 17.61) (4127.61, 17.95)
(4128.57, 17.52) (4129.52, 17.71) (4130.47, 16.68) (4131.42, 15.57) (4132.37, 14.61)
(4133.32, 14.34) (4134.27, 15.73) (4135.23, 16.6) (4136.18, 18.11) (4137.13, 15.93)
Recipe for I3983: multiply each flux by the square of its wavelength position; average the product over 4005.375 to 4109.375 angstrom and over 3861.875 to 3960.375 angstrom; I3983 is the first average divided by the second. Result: 1.5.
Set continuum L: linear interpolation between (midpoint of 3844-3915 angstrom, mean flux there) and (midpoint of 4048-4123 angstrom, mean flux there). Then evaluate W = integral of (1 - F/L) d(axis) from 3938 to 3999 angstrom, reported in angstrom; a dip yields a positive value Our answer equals 8.2 angstrom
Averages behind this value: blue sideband 11.9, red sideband 15.9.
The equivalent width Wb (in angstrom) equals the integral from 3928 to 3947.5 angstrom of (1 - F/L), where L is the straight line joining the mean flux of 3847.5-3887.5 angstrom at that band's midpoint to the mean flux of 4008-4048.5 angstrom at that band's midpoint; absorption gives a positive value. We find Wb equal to 9.2 angstrom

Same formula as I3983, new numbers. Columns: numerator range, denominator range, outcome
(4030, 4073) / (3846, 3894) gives 1.50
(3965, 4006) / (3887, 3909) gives 1.14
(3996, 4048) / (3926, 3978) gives 1.87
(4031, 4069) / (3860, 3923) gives 1.42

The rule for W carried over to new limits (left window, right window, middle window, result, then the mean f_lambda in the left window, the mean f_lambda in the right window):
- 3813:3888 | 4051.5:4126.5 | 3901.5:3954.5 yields 7.4 angstrom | 10.6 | 15.9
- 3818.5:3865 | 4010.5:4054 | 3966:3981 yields 5.5 angstrom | 10.2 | 16.2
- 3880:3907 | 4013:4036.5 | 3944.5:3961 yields 1.0 angstrom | 11.5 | 16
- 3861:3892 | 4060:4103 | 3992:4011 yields -2.9 angstrom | 11.3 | 15.6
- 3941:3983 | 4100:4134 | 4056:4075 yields -1.6 angstrom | 10.7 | 15.9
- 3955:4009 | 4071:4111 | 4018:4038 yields -3.3 angstrom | 12.7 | 15.7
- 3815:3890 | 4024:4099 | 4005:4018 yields -1.2 angstrom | 10.5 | 16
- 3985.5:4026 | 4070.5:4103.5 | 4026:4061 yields -0.5 angstrom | 16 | 15.6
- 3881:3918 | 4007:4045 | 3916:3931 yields 2.9 angstrom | 12.1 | 16.5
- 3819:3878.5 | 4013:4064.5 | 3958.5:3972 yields 6.3 angstrom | 10.5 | 15.9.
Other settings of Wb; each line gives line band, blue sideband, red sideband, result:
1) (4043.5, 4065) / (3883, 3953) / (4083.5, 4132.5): -0.7 angstrom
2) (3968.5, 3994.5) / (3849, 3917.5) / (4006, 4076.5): 3.1 angstrom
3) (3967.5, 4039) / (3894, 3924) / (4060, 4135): -2.1 angstrom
